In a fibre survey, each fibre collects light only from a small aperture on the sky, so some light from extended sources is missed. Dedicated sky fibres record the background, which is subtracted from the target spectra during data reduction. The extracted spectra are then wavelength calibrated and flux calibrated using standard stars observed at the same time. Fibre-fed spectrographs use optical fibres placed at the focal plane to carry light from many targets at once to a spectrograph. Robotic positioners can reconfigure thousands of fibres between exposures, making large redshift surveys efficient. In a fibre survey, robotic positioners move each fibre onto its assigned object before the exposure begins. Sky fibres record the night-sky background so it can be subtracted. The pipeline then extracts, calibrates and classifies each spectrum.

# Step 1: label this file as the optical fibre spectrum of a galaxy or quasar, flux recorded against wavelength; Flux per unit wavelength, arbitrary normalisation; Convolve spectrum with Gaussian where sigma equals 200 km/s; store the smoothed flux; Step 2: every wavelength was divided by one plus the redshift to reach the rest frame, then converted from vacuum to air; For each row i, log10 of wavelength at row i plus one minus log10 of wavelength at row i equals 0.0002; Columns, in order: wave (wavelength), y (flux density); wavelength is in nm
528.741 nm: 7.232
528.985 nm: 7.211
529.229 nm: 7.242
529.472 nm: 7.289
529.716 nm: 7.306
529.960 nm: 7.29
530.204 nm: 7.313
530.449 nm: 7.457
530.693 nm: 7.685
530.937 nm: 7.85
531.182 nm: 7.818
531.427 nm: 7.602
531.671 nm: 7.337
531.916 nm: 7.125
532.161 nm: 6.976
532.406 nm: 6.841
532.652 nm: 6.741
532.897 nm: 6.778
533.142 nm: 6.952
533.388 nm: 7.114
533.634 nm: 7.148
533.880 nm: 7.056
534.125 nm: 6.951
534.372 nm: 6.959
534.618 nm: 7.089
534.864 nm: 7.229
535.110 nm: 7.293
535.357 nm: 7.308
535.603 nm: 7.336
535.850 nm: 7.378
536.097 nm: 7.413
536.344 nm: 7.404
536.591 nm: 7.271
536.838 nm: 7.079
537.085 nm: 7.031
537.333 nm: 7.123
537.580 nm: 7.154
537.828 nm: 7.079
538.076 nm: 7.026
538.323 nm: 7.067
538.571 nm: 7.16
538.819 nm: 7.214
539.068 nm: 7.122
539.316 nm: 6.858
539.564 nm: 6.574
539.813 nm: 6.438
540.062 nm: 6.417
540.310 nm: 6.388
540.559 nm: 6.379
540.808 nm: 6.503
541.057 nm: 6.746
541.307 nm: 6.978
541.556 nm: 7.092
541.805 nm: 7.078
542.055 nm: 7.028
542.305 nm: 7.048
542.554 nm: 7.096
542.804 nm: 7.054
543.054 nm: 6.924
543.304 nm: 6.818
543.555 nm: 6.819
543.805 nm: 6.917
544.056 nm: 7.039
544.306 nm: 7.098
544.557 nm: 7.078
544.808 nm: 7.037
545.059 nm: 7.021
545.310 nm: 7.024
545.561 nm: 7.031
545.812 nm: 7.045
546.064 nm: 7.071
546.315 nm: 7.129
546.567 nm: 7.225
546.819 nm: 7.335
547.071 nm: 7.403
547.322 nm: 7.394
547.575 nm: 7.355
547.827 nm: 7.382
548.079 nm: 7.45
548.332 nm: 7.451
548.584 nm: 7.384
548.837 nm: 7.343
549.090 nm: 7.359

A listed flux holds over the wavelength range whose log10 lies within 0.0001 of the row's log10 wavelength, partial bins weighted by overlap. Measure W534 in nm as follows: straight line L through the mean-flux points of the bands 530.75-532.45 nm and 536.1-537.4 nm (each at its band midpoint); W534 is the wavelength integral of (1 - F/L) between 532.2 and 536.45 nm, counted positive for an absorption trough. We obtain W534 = 0.11 nm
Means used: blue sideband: 7.4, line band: 7.11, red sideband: 7.2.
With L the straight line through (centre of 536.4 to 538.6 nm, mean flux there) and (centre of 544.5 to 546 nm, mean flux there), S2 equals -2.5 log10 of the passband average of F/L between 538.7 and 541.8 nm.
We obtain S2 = 0.06 mag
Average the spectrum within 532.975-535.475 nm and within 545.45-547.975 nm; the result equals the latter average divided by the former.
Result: 1.02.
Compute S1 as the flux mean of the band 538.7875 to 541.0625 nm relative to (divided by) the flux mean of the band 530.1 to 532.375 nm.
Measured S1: 0.89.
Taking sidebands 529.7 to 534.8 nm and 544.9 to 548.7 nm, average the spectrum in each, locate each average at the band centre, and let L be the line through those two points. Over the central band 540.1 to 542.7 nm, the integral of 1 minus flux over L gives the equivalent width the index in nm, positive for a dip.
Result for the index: 0.147 nm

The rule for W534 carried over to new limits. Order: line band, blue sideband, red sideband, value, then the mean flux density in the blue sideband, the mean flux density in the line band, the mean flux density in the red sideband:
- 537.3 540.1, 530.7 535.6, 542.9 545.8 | 0.06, 7.18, 6.95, 6.99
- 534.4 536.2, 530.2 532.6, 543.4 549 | 0.01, 7.38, 7.27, 7.18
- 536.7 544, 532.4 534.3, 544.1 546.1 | 0.11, 6.95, 6.91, 7.05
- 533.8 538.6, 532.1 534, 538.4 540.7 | -0.23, 6.95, 7.17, 6.73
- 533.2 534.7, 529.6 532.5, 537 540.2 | 0.04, 7.39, 7.04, 6.94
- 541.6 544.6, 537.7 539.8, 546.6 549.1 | 0.07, 6.98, 7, 7.38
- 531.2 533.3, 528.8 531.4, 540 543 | 0.07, 7.44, 7.08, 6.83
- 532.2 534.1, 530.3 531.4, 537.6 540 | 0.13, 7.68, 6.95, 6.94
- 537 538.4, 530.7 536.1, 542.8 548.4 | 0.02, 7.2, 7.08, 7.13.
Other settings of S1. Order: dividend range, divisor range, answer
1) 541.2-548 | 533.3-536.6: 0.98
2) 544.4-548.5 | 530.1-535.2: 1.00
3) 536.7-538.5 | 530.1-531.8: 0.93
